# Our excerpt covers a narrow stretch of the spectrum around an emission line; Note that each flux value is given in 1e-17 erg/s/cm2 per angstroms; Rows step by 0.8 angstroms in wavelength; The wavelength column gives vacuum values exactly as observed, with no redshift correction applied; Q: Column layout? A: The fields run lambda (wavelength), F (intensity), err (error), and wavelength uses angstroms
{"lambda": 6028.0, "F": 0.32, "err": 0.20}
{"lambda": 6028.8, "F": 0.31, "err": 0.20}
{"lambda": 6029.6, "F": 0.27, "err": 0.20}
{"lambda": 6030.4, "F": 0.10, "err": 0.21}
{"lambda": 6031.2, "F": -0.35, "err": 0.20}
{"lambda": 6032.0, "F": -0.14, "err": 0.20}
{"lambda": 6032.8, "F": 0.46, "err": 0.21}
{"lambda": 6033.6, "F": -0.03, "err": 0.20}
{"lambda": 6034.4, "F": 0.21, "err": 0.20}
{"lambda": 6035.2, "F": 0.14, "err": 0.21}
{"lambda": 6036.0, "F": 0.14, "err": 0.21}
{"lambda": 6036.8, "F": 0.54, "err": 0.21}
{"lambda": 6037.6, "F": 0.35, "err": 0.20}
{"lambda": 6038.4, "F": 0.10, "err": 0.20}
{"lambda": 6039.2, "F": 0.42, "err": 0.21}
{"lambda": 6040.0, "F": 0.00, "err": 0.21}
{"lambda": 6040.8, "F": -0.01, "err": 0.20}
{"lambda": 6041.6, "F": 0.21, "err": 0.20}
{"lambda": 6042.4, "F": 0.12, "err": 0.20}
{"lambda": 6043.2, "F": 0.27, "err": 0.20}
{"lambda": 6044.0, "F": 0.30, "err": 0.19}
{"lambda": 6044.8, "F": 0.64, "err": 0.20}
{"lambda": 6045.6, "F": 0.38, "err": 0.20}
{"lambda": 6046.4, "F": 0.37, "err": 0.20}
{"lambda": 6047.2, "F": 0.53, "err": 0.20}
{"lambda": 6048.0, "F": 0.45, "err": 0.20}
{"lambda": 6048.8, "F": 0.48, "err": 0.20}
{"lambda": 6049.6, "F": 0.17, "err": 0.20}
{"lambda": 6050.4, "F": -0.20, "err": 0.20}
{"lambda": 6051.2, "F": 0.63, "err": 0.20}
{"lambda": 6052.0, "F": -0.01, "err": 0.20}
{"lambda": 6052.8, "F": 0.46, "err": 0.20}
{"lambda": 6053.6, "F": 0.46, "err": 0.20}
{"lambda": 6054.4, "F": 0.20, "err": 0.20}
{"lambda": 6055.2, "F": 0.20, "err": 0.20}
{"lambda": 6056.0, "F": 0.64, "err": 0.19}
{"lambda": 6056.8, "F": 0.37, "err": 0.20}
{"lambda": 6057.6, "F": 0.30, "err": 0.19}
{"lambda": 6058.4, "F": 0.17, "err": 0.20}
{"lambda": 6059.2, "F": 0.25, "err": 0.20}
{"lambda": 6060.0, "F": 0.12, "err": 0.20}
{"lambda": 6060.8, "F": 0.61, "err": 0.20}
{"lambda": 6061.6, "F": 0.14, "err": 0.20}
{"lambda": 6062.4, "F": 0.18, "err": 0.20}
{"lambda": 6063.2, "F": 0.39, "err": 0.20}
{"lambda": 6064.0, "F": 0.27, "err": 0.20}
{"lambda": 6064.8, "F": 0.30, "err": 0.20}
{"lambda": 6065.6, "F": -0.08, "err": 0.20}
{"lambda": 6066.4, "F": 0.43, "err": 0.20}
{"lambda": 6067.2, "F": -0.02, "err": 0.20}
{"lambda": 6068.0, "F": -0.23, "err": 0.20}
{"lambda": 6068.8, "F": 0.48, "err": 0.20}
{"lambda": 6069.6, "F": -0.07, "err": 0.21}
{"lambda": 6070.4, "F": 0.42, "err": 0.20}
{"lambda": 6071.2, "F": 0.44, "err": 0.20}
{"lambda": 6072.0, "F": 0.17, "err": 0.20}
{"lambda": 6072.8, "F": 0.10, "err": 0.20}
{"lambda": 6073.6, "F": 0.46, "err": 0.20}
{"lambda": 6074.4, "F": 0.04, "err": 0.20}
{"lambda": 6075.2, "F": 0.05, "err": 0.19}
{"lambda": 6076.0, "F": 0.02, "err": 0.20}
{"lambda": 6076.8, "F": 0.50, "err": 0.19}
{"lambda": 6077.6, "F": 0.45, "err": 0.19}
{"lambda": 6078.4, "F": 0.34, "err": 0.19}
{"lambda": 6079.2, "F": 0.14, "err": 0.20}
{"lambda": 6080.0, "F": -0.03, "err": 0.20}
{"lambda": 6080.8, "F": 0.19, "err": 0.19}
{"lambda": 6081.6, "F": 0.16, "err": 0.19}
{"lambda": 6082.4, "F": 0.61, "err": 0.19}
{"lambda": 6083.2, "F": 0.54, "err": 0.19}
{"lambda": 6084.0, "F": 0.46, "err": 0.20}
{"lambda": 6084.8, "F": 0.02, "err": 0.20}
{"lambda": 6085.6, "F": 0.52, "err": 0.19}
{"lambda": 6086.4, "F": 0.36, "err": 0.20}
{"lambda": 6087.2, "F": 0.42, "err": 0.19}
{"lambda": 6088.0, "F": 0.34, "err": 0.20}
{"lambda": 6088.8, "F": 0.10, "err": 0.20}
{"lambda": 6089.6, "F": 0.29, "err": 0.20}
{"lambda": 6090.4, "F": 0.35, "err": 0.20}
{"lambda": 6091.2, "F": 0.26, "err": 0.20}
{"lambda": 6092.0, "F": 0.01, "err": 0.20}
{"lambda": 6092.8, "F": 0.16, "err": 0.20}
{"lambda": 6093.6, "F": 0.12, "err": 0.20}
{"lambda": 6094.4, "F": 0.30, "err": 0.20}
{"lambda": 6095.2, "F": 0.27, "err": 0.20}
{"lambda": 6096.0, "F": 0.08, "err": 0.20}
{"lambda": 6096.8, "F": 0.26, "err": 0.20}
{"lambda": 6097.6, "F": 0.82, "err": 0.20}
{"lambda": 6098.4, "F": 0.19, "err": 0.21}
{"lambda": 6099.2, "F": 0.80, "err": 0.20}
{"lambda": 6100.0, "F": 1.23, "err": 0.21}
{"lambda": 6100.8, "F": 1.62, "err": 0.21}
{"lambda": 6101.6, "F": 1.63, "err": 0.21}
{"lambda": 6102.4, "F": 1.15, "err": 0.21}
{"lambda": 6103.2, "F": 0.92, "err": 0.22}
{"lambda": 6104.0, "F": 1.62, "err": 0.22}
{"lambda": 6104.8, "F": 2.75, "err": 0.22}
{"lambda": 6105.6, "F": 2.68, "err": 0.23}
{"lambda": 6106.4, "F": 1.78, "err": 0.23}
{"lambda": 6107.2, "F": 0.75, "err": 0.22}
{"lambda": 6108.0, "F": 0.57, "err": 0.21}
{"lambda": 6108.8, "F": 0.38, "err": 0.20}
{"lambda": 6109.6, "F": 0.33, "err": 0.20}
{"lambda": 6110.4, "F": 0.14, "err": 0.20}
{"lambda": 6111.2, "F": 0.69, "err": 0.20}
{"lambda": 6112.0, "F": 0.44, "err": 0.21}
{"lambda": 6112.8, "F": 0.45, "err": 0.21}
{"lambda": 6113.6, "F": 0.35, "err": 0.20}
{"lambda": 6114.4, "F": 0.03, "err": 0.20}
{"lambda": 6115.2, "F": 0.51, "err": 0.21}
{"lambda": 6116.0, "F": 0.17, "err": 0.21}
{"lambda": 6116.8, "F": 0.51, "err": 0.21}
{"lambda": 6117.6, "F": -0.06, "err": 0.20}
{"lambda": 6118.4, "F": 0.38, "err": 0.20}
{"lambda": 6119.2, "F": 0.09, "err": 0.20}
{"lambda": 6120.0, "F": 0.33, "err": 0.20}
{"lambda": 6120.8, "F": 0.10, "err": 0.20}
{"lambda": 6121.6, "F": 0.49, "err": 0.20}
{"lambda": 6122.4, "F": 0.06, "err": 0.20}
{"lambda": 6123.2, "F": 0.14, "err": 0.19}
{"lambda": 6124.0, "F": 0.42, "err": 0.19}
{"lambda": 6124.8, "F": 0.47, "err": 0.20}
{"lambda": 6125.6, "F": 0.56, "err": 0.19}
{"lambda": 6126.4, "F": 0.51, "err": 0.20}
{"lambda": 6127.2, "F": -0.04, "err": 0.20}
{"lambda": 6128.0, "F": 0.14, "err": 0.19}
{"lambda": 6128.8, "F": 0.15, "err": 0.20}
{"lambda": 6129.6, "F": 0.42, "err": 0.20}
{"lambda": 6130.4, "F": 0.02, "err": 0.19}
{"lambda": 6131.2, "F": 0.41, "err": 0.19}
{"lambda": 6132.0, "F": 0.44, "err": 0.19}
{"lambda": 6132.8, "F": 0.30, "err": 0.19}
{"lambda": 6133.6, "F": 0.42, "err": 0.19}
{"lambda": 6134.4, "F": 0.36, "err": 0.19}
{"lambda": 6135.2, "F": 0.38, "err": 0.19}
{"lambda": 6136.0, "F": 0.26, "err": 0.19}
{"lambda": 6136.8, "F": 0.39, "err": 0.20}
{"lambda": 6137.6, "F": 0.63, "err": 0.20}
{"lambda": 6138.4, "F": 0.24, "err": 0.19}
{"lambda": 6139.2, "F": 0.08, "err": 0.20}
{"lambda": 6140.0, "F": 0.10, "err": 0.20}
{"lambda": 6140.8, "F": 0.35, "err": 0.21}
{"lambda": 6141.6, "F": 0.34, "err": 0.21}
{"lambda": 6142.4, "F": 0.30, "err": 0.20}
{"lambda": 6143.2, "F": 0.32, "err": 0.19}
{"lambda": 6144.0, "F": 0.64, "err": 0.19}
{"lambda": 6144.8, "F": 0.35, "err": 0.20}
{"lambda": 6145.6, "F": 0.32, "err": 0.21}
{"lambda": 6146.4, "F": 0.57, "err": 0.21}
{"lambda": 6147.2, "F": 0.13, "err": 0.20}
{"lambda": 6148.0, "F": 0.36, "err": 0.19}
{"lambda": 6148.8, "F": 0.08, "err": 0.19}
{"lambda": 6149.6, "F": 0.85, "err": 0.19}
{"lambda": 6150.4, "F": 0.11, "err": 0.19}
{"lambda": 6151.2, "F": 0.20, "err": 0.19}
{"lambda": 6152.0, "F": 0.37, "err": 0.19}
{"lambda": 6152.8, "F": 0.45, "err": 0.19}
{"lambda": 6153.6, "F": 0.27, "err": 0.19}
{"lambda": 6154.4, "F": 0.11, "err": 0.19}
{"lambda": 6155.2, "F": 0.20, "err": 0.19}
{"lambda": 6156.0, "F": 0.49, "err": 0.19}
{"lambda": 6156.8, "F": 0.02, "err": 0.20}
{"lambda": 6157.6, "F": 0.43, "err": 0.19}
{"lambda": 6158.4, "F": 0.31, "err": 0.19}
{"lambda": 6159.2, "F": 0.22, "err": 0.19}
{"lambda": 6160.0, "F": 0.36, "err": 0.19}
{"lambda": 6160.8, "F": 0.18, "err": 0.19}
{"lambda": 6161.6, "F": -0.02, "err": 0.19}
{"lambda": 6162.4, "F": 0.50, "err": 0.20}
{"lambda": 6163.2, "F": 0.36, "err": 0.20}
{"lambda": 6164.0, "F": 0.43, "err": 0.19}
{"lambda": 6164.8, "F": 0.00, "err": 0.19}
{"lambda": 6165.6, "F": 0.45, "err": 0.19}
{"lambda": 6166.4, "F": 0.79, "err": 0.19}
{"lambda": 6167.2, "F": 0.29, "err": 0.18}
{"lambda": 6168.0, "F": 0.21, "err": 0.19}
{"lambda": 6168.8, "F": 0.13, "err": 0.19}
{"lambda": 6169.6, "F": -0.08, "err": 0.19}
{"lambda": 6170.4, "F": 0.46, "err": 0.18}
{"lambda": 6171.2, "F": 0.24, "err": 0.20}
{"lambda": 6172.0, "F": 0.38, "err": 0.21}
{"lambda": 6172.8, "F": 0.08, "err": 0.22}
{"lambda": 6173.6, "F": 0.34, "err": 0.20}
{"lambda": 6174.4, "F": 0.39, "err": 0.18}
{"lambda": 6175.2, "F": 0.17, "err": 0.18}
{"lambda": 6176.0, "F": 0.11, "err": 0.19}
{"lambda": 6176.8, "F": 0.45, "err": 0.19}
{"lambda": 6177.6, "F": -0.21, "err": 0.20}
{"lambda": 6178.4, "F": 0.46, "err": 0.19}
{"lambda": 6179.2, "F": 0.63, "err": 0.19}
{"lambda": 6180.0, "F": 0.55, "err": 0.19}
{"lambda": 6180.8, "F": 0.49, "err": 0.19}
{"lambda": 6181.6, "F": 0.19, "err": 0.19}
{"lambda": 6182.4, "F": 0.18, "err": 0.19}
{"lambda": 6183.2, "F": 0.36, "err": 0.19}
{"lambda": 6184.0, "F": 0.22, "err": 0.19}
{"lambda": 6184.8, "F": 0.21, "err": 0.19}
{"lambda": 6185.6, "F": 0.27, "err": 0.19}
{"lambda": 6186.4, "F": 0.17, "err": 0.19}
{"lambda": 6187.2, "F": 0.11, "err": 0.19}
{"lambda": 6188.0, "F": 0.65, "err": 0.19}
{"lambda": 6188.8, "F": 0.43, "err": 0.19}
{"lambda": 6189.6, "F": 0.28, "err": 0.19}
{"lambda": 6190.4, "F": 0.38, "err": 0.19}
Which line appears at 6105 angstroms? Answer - [O II] 3727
